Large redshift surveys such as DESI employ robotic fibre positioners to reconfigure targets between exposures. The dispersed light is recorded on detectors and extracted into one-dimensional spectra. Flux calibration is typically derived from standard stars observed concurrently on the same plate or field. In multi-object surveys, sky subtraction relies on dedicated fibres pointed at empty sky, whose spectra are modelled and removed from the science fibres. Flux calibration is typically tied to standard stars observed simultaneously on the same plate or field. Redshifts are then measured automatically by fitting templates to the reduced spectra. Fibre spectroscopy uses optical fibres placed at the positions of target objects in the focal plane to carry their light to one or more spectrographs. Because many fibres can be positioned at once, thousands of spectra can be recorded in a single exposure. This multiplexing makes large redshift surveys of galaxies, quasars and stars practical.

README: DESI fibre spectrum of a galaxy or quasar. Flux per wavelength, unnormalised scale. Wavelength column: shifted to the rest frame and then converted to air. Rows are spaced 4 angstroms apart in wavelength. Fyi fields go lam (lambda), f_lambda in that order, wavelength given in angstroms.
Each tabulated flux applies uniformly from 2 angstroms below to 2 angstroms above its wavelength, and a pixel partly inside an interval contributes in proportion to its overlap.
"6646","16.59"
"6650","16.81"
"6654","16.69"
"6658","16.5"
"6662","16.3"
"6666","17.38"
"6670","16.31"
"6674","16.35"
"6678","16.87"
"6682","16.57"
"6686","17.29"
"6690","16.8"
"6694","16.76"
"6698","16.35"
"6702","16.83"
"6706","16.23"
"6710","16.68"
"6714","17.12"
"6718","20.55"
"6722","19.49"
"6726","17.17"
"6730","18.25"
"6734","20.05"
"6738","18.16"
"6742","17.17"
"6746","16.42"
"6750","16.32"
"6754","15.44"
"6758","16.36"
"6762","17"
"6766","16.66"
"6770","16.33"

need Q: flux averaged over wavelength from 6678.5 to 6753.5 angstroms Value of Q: 17.4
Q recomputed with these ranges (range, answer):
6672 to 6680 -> 16.6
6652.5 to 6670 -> 16.7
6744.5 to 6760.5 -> 16.2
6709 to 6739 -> 18.5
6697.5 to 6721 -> 17.4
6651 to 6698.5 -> 16.7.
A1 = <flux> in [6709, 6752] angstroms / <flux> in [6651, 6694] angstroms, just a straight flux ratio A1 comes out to 1.1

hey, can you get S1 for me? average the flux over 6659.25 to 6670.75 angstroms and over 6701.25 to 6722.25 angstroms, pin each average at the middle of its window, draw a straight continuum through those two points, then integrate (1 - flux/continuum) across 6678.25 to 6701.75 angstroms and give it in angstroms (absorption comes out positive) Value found 0.7 angstroms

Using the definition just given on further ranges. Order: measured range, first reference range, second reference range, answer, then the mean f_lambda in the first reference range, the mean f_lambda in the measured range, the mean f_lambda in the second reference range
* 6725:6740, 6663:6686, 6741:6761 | -1.88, 16.7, 18.5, 16.3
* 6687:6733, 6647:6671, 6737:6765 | -2.40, 16.7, 17.5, 16.6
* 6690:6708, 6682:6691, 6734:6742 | 0.76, 17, 16.6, 18.4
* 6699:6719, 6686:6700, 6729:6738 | 0.43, 16.7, 17.3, 19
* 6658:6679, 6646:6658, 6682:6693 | 0.23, 16.7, 16.6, 16.9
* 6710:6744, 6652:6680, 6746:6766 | -4.06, 16.6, 18.4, 16.3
